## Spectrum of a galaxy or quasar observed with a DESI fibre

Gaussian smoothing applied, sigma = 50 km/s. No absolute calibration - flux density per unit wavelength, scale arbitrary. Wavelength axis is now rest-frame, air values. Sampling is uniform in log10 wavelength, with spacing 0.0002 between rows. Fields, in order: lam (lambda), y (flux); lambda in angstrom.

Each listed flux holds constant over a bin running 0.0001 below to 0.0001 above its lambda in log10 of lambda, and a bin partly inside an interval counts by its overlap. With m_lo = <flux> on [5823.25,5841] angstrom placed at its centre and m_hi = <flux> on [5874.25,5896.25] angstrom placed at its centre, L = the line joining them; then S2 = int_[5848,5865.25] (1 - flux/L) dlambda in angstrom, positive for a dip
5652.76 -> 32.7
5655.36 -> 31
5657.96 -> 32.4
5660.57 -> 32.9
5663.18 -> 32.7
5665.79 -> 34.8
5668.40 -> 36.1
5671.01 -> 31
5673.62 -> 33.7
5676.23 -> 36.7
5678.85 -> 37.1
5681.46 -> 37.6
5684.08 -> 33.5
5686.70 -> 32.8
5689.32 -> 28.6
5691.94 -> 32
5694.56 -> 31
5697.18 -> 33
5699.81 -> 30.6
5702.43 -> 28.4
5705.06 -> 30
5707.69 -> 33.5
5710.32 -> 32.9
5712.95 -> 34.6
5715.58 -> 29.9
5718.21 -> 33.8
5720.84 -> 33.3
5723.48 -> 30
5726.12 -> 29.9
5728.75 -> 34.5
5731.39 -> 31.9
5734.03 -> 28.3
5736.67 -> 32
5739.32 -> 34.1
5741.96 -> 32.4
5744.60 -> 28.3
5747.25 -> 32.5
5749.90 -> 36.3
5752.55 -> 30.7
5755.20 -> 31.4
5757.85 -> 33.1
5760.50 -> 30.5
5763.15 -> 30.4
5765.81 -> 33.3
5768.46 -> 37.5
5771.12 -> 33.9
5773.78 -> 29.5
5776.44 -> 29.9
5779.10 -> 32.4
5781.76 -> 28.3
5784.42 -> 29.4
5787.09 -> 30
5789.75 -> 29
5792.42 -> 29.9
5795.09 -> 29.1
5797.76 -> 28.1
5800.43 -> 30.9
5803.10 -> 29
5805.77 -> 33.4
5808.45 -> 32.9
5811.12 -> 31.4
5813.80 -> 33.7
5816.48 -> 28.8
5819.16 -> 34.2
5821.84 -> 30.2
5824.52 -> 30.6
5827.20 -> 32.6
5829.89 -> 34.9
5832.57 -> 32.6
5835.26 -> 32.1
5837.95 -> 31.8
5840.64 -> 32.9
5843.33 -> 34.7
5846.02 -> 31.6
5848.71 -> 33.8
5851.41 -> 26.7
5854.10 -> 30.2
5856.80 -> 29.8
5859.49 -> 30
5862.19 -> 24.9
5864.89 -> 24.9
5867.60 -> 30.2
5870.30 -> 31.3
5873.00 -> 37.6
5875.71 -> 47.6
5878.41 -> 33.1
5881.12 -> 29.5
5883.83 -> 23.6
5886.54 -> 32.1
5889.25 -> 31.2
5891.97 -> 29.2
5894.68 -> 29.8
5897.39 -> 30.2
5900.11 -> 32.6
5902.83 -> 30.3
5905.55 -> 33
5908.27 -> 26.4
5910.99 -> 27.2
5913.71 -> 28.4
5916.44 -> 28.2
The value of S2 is 1.9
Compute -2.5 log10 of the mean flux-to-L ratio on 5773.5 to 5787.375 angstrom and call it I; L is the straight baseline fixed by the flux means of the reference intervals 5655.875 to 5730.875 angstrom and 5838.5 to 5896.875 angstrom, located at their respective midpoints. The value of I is 0.07 mag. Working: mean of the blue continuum 32.7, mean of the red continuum 31.2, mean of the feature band 29.9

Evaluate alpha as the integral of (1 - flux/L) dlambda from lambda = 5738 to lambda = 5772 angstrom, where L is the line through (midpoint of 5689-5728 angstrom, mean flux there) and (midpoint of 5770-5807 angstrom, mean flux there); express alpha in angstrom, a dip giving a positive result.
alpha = -2.1 angstrom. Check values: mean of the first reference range 31.6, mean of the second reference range 30.2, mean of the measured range 32.6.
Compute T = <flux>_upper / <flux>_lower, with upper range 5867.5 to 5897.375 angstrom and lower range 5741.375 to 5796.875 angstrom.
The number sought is 1.0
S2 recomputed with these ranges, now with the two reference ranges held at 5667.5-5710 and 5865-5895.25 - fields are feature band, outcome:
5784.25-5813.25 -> 1.8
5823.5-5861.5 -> 0.7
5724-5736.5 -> 0.6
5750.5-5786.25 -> 0.9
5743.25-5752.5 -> 0.1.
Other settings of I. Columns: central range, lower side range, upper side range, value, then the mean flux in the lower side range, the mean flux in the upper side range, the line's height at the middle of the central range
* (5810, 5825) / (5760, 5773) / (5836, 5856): 0.02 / 33.1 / 31.6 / 32.2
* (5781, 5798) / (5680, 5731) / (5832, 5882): 0.10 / 32.1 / 31.9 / 32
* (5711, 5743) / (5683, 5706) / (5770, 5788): -0.04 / 31.1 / 30.5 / 30.8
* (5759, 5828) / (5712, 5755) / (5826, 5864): 0.02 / 32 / 31.2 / 31.6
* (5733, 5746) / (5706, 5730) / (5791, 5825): 0.03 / 32.4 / 30.9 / 32.1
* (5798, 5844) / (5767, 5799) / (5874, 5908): -0.04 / 30.6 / 31.7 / 31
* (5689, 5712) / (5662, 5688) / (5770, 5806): 0.08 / 34.6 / 30.1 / 33.6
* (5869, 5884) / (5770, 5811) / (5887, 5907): -0.13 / 30.4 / 30.9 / 30.8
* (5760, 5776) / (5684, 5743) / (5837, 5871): -0.05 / 31.7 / 30.2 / 31.1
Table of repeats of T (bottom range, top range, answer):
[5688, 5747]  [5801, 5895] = 1.00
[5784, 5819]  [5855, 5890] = 1.02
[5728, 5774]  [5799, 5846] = 1.00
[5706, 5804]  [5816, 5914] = 0.99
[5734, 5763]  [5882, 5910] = 0.93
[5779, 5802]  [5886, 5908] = 1.04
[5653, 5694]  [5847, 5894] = 0.92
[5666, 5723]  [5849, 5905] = 0.94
